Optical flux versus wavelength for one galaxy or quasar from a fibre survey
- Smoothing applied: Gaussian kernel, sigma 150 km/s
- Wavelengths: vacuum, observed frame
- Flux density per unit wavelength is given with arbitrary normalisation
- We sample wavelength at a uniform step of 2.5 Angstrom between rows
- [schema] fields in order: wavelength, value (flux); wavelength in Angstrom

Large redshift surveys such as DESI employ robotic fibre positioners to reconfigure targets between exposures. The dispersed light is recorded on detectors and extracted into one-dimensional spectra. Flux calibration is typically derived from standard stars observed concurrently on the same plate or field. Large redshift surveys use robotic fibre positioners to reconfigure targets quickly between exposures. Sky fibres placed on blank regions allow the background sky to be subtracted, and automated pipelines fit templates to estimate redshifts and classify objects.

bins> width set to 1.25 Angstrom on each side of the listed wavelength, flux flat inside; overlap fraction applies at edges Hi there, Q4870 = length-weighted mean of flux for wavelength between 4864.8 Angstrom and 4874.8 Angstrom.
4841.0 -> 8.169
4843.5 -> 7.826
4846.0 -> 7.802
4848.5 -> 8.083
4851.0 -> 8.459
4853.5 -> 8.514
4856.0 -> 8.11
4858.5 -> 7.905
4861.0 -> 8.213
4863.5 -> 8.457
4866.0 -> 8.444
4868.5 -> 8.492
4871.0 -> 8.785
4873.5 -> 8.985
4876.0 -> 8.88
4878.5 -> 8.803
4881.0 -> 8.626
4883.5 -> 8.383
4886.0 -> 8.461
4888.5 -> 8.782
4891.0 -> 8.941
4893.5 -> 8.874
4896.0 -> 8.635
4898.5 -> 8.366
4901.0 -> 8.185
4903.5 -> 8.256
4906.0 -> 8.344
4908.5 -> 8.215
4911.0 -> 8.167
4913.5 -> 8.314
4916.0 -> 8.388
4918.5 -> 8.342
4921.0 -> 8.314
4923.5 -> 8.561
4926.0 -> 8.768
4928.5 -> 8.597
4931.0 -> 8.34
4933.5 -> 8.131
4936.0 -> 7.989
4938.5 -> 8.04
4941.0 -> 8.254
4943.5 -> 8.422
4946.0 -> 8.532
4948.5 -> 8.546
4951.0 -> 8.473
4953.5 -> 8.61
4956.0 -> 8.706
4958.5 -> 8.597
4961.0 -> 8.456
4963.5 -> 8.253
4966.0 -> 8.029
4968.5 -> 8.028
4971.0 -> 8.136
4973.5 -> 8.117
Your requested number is 8.68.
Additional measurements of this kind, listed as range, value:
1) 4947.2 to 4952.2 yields 8.51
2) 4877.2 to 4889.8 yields 8.61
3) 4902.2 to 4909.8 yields 8.27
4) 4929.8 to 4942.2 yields 8.15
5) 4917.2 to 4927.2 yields 8.49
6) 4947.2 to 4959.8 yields 8.59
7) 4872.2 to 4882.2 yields 8.82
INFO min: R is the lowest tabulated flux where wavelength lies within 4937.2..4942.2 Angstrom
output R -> 8.04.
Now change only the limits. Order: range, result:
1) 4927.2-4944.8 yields 7.989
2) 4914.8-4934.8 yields 8.131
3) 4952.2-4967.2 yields 8.029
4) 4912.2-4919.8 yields 8.314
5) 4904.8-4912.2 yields 8.167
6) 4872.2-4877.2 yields 8.88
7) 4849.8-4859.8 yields 7.905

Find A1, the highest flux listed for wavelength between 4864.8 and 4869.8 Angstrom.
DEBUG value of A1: 8.492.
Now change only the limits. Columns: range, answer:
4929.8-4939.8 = 8.34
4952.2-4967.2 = 8.706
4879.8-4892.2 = 8.941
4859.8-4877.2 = 8.985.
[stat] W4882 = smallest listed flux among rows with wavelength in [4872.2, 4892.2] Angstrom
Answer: 8.383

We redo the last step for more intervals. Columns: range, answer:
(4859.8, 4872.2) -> 8.213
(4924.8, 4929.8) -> 8.597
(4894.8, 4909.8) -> 8.185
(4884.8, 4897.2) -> 8.461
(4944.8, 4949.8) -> 8.532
